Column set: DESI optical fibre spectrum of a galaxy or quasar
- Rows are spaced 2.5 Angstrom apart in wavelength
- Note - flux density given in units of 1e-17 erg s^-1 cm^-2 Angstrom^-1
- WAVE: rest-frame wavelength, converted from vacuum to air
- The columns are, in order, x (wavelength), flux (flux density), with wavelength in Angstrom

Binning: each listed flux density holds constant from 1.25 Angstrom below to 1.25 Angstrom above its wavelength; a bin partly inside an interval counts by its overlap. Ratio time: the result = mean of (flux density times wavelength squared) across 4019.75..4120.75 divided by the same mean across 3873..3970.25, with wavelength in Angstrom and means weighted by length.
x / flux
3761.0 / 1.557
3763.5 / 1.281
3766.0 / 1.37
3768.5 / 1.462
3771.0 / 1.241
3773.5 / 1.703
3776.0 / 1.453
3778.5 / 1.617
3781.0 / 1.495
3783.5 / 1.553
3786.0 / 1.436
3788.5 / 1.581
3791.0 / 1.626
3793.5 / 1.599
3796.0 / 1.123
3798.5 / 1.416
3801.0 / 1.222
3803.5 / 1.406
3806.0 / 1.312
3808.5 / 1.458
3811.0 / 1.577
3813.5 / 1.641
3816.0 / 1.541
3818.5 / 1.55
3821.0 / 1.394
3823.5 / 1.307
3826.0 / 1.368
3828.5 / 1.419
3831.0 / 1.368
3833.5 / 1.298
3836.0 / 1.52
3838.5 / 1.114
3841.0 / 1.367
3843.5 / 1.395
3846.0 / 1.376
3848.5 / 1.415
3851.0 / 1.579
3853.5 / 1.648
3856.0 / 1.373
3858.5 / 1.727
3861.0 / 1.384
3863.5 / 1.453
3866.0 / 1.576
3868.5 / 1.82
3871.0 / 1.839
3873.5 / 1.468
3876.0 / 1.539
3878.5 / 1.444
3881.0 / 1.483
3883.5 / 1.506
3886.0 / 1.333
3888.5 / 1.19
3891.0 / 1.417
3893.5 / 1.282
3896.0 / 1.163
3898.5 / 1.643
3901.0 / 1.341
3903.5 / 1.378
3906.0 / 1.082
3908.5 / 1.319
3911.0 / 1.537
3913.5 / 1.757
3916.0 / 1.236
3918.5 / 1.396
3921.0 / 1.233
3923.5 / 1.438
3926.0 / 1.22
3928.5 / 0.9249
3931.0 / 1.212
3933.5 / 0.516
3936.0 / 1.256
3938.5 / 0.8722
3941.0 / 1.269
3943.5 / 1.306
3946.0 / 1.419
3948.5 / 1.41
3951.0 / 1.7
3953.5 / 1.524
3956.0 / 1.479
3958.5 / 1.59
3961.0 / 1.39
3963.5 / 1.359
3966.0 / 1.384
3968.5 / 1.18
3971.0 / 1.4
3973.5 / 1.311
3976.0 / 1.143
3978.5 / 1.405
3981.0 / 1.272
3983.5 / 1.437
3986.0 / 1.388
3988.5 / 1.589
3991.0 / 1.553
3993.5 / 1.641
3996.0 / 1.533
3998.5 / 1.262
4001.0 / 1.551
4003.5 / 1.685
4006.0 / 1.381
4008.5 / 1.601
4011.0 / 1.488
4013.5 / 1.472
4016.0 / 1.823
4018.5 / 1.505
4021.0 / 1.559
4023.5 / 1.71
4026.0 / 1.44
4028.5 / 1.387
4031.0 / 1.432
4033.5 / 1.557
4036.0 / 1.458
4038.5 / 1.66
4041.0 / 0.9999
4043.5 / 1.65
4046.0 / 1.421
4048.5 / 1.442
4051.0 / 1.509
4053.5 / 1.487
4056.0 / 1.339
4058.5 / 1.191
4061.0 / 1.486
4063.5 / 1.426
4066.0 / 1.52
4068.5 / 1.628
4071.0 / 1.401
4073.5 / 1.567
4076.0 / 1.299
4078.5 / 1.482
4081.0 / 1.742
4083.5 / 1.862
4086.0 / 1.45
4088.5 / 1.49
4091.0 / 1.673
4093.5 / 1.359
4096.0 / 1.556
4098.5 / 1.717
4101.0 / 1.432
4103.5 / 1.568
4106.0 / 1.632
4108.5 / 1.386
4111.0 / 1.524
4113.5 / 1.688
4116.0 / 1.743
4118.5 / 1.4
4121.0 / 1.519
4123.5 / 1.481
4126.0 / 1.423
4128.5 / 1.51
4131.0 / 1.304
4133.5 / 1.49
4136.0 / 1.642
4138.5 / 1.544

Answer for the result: 1.2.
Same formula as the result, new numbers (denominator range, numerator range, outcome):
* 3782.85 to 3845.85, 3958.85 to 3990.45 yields 1.04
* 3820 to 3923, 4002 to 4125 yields 1.17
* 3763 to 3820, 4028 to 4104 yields 1.17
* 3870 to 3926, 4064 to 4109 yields 1.21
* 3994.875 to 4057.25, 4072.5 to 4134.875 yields 1.07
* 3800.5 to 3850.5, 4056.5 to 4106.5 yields 1.23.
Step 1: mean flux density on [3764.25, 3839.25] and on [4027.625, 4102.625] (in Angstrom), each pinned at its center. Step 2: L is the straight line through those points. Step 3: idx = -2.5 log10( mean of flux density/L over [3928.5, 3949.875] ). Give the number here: 0.27 mag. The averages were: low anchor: 1.44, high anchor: 1.49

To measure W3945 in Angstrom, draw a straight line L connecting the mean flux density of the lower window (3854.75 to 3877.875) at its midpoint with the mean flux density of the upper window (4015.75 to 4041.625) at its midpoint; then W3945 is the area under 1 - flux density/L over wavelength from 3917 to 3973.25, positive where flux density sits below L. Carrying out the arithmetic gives 8.9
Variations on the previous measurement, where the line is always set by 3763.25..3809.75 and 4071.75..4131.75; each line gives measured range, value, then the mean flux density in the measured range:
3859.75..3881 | -1.35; 1.56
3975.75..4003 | 0.91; 1.45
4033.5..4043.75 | 0.54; 1.44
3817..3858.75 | 1.15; 1.42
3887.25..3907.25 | 2.21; 1.31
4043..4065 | 1.27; 1.43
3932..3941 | 3.28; 0.944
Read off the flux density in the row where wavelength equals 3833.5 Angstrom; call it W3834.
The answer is 1.298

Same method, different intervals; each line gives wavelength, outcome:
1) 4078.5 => 1.482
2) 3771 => 1.241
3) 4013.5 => 1.472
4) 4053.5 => 1.487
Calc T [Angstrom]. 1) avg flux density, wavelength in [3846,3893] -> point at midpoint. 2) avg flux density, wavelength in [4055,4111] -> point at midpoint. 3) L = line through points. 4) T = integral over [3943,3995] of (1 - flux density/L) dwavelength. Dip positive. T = 2.8 Angstrom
